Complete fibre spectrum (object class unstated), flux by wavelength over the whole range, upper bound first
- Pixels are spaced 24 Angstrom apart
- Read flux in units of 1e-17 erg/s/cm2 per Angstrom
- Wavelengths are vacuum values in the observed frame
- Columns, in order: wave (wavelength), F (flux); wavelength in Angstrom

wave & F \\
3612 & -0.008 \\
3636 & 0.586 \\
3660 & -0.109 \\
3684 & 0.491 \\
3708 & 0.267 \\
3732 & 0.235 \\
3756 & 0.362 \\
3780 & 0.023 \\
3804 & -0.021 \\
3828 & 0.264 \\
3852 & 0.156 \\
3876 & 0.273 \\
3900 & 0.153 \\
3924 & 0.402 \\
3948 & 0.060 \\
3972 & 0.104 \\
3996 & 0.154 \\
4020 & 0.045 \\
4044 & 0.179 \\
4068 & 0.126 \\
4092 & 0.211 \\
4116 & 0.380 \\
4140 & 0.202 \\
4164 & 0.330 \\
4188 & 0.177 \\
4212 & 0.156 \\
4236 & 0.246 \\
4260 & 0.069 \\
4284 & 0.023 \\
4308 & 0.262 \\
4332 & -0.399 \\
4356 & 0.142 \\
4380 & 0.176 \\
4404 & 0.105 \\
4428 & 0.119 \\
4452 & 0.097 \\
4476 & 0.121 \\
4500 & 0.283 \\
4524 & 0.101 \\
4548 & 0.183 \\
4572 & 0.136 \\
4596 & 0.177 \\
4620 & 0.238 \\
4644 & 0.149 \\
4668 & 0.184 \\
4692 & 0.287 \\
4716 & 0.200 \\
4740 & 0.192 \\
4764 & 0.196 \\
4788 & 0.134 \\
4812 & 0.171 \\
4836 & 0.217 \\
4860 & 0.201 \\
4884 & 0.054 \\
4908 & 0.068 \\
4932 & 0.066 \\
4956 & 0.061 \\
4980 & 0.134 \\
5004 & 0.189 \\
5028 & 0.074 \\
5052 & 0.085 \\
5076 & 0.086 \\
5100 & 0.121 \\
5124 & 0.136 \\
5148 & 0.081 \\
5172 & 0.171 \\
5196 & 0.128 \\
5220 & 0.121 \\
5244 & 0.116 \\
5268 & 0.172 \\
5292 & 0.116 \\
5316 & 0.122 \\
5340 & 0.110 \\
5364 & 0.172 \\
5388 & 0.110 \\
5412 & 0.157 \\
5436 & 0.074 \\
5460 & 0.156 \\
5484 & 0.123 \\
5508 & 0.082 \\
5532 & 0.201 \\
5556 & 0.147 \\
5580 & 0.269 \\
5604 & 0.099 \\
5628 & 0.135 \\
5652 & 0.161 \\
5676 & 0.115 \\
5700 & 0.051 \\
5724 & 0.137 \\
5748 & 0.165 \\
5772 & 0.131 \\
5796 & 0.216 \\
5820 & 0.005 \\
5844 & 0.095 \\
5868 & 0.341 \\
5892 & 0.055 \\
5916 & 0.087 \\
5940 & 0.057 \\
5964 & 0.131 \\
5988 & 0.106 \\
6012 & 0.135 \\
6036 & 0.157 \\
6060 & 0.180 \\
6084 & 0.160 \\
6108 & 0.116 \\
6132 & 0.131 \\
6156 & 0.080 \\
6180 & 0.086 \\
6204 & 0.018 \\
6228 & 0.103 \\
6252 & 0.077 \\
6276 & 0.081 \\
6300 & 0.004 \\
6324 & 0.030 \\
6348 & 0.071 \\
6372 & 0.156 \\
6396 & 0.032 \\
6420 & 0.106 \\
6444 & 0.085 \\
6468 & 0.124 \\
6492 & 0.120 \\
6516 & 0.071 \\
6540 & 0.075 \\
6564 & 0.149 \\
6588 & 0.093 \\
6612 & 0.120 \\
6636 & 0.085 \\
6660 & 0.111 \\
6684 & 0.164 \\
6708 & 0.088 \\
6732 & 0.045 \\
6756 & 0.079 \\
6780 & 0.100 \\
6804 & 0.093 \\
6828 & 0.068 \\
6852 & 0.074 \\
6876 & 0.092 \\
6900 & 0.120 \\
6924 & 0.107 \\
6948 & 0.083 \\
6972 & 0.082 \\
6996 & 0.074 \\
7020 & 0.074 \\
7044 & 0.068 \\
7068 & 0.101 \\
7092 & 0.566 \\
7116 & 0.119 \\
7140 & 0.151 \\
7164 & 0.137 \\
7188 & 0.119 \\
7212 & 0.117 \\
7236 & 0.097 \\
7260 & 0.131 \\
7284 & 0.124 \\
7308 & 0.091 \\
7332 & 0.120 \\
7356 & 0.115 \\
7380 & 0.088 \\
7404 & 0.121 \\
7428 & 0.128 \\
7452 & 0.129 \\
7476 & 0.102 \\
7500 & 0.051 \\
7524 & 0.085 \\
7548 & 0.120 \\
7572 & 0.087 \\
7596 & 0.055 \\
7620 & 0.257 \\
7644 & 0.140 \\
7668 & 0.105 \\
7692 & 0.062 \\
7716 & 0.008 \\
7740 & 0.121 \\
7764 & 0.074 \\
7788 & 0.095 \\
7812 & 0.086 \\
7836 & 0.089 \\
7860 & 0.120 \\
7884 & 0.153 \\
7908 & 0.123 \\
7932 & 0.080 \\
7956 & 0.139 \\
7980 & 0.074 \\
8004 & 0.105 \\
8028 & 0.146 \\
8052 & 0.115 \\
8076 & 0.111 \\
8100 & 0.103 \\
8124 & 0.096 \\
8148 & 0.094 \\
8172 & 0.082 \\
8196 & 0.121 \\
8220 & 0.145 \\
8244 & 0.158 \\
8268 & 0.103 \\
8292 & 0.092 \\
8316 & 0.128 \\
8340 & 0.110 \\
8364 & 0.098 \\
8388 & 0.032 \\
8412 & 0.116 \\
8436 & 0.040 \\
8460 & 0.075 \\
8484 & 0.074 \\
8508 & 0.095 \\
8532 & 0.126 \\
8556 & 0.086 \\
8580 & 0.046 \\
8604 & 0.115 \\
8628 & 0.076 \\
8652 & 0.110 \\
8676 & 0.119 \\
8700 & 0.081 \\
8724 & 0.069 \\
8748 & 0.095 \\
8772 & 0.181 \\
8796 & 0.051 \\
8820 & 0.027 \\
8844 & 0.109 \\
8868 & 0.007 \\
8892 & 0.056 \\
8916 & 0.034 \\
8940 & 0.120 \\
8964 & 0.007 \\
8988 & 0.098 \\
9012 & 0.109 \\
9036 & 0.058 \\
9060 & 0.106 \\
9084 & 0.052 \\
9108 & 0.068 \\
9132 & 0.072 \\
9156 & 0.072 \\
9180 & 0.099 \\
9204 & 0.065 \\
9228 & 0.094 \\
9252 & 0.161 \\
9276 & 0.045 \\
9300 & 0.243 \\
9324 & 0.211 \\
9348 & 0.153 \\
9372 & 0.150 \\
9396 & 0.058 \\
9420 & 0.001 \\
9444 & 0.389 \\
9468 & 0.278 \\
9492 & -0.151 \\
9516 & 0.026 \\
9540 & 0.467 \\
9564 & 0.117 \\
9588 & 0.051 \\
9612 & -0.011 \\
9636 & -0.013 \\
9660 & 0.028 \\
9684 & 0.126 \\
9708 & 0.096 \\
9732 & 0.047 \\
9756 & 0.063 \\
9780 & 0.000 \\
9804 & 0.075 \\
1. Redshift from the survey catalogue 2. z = 0.90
